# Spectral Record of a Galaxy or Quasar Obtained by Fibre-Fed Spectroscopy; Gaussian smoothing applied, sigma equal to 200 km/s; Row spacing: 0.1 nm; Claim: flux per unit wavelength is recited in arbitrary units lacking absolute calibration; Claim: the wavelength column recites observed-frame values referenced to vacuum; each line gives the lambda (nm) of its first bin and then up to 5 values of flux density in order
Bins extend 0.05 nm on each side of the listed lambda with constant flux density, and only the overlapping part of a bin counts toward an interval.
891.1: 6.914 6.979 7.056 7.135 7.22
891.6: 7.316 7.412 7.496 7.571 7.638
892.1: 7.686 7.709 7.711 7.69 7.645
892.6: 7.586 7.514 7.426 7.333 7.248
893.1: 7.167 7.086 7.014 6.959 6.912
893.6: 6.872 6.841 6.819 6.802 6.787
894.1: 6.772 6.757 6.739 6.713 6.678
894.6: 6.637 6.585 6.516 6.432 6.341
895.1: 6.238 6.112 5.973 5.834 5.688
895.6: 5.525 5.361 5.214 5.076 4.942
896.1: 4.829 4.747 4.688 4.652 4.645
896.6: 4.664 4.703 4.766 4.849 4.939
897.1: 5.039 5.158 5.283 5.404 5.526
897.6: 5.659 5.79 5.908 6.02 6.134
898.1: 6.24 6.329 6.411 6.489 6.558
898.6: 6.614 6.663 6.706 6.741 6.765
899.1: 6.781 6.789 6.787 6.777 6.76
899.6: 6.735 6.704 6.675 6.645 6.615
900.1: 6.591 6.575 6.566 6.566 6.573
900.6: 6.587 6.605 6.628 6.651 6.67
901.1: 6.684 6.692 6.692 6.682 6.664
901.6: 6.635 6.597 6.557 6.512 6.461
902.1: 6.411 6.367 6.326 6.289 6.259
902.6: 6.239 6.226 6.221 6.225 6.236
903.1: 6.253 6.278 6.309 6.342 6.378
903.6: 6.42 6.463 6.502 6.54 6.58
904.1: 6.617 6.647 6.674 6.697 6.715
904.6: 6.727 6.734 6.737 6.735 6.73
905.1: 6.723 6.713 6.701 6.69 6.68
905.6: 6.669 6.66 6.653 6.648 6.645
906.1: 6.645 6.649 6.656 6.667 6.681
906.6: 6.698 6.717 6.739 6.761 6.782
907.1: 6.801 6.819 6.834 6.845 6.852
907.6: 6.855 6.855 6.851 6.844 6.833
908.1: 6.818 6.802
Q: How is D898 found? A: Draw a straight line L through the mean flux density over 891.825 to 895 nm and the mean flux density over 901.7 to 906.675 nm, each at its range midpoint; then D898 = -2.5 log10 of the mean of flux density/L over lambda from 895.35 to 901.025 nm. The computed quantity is 0.15 mag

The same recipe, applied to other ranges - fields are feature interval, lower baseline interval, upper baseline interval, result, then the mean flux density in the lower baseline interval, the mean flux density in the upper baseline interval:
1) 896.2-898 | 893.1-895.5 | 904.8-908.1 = 0.27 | 6.62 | 6.74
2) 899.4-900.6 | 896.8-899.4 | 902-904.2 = -0.08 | 6.05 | 6.37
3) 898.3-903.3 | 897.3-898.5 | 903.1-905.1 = -0.05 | 5.99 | 6.57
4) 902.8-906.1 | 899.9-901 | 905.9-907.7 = 0.02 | 6.6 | 6.74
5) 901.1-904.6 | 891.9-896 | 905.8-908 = 0.05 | 6.73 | 6.75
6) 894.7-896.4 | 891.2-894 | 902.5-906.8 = 0.26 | 7.28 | 6.56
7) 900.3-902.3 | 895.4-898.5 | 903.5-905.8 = -0.08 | 5.38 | 6.65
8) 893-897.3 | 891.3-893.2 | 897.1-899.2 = 0.15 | 7.45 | 6.15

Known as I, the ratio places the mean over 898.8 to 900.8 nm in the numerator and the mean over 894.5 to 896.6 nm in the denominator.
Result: 1.19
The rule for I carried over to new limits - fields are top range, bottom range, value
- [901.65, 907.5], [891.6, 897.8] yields 1.05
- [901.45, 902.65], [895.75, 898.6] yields 1.19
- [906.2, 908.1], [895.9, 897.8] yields 1.35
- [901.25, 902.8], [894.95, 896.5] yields 1.20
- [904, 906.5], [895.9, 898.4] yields 1.25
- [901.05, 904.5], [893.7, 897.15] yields 1.12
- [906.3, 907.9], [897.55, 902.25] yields 1.04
